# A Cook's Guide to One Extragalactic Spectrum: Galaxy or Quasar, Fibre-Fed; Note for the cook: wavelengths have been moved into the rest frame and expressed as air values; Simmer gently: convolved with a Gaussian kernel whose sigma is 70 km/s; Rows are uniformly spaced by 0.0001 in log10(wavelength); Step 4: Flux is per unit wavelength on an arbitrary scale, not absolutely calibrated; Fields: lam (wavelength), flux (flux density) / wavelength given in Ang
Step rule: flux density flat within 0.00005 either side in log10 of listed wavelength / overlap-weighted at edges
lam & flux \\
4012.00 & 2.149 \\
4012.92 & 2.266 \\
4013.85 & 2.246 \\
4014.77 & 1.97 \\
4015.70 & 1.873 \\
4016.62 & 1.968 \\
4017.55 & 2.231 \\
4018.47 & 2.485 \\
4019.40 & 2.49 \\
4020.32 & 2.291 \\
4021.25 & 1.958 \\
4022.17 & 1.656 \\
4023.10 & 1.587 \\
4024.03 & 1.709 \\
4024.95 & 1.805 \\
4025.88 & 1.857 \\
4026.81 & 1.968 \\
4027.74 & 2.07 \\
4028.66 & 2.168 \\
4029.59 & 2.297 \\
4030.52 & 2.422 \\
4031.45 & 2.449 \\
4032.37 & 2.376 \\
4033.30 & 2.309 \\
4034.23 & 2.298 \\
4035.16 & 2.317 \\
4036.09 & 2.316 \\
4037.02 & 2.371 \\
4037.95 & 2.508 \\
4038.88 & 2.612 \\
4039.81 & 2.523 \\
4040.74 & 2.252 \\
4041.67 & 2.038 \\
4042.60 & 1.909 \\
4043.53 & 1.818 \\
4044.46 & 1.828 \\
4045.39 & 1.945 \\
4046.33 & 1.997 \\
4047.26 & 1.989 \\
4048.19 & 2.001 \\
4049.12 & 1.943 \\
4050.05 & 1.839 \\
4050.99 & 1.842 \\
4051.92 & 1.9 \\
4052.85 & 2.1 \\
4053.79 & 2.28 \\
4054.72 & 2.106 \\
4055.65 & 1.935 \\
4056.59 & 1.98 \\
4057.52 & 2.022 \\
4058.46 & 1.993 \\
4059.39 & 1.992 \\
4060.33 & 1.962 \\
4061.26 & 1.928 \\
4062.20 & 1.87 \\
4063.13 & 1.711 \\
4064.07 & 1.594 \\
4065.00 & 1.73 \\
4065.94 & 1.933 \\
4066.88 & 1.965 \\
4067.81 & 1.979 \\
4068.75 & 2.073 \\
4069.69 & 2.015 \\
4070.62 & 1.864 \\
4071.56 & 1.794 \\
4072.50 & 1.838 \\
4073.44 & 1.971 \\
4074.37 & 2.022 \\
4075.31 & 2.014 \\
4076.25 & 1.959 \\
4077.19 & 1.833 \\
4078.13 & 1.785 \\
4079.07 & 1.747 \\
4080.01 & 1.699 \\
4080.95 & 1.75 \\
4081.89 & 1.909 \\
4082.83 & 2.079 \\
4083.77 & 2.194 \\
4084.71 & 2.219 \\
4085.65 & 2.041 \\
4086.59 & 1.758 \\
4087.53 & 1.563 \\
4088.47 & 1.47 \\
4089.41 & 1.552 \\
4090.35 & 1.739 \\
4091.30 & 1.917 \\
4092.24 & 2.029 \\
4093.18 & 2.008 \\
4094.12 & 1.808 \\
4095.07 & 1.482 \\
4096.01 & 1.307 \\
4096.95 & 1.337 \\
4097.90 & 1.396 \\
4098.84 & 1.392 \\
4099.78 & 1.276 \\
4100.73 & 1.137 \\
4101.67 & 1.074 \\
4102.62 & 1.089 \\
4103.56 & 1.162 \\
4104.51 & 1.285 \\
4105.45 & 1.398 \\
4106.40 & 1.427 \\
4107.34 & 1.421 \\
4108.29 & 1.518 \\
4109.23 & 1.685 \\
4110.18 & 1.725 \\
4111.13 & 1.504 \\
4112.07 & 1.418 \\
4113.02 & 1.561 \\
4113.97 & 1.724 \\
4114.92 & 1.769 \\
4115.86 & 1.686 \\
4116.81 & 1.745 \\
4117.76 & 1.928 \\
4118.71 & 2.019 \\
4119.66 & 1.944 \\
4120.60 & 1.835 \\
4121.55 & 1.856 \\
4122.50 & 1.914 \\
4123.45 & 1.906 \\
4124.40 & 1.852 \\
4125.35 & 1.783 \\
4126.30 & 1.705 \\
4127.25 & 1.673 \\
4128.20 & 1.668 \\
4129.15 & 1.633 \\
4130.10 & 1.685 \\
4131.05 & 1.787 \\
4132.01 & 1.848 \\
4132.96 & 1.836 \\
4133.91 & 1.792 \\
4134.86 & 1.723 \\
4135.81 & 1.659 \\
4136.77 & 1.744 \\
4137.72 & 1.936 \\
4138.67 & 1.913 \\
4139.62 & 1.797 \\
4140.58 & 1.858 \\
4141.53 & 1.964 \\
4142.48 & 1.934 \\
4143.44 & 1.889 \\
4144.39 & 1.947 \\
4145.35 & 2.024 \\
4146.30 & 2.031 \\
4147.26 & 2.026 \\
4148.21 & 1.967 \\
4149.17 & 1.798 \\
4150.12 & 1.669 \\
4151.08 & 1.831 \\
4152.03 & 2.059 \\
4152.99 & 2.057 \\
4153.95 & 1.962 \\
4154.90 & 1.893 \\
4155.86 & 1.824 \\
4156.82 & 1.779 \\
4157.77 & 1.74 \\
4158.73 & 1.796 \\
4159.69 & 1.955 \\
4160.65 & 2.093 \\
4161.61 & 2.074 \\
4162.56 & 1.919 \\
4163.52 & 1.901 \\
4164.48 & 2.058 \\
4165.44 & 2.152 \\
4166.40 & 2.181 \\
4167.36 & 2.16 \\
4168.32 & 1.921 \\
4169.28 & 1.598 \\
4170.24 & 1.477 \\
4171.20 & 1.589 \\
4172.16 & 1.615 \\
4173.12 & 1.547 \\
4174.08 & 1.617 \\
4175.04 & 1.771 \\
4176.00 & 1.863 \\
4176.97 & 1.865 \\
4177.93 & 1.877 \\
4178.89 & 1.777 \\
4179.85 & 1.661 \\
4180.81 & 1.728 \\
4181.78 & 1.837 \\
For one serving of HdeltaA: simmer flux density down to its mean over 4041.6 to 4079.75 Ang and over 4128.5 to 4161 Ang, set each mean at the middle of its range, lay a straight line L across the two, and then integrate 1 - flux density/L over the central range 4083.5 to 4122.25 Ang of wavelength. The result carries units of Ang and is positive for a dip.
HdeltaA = 5.7 Ang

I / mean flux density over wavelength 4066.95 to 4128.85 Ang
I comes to 1.71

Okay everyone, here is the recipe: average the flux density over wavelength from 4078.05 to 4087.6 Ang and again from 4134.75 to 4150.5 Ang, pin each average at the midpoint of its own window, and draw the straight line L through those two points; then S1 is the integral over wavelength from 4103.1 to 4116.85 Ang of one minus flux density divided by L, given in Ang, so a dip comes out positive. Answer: 2.64 Ang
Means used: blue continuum 1.9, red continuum 1.88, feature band 1.53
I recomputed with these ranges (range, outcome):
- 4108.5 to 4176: 1.83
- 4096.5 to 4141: 1.64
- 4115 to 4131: 1.8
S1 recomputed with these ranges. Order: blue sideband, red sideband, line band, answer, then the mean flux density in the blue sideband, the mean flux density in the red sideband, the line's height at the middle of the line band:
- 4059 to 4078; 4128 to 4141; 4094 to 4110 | 4.15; 1.9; 1.78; 1.84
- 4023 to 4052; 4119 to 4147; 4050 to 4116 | 7.90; 2.11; 1.84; 1.98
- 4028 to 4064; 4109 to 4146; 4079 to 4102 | 3.08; 2.1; 1.79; 1.93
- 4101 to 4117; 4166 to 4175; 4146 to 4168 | -3.51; 1.47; 1.74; 1.68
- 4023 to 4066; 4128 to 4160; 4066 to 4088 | 0.82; 2.06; 1.85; 1.99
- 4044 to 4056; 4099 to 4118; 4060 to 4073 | -0.29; 1.98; 1.47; 1.83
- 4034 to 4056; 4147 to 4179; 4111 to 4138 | 2.49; 2.11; 1.87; 1.94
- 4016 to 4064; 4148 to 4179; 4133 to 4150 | 0.19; 2.08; 1.86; 1.9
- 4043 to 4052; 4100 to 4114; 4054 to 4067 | -0.83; 1.91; 1.4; 1.8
